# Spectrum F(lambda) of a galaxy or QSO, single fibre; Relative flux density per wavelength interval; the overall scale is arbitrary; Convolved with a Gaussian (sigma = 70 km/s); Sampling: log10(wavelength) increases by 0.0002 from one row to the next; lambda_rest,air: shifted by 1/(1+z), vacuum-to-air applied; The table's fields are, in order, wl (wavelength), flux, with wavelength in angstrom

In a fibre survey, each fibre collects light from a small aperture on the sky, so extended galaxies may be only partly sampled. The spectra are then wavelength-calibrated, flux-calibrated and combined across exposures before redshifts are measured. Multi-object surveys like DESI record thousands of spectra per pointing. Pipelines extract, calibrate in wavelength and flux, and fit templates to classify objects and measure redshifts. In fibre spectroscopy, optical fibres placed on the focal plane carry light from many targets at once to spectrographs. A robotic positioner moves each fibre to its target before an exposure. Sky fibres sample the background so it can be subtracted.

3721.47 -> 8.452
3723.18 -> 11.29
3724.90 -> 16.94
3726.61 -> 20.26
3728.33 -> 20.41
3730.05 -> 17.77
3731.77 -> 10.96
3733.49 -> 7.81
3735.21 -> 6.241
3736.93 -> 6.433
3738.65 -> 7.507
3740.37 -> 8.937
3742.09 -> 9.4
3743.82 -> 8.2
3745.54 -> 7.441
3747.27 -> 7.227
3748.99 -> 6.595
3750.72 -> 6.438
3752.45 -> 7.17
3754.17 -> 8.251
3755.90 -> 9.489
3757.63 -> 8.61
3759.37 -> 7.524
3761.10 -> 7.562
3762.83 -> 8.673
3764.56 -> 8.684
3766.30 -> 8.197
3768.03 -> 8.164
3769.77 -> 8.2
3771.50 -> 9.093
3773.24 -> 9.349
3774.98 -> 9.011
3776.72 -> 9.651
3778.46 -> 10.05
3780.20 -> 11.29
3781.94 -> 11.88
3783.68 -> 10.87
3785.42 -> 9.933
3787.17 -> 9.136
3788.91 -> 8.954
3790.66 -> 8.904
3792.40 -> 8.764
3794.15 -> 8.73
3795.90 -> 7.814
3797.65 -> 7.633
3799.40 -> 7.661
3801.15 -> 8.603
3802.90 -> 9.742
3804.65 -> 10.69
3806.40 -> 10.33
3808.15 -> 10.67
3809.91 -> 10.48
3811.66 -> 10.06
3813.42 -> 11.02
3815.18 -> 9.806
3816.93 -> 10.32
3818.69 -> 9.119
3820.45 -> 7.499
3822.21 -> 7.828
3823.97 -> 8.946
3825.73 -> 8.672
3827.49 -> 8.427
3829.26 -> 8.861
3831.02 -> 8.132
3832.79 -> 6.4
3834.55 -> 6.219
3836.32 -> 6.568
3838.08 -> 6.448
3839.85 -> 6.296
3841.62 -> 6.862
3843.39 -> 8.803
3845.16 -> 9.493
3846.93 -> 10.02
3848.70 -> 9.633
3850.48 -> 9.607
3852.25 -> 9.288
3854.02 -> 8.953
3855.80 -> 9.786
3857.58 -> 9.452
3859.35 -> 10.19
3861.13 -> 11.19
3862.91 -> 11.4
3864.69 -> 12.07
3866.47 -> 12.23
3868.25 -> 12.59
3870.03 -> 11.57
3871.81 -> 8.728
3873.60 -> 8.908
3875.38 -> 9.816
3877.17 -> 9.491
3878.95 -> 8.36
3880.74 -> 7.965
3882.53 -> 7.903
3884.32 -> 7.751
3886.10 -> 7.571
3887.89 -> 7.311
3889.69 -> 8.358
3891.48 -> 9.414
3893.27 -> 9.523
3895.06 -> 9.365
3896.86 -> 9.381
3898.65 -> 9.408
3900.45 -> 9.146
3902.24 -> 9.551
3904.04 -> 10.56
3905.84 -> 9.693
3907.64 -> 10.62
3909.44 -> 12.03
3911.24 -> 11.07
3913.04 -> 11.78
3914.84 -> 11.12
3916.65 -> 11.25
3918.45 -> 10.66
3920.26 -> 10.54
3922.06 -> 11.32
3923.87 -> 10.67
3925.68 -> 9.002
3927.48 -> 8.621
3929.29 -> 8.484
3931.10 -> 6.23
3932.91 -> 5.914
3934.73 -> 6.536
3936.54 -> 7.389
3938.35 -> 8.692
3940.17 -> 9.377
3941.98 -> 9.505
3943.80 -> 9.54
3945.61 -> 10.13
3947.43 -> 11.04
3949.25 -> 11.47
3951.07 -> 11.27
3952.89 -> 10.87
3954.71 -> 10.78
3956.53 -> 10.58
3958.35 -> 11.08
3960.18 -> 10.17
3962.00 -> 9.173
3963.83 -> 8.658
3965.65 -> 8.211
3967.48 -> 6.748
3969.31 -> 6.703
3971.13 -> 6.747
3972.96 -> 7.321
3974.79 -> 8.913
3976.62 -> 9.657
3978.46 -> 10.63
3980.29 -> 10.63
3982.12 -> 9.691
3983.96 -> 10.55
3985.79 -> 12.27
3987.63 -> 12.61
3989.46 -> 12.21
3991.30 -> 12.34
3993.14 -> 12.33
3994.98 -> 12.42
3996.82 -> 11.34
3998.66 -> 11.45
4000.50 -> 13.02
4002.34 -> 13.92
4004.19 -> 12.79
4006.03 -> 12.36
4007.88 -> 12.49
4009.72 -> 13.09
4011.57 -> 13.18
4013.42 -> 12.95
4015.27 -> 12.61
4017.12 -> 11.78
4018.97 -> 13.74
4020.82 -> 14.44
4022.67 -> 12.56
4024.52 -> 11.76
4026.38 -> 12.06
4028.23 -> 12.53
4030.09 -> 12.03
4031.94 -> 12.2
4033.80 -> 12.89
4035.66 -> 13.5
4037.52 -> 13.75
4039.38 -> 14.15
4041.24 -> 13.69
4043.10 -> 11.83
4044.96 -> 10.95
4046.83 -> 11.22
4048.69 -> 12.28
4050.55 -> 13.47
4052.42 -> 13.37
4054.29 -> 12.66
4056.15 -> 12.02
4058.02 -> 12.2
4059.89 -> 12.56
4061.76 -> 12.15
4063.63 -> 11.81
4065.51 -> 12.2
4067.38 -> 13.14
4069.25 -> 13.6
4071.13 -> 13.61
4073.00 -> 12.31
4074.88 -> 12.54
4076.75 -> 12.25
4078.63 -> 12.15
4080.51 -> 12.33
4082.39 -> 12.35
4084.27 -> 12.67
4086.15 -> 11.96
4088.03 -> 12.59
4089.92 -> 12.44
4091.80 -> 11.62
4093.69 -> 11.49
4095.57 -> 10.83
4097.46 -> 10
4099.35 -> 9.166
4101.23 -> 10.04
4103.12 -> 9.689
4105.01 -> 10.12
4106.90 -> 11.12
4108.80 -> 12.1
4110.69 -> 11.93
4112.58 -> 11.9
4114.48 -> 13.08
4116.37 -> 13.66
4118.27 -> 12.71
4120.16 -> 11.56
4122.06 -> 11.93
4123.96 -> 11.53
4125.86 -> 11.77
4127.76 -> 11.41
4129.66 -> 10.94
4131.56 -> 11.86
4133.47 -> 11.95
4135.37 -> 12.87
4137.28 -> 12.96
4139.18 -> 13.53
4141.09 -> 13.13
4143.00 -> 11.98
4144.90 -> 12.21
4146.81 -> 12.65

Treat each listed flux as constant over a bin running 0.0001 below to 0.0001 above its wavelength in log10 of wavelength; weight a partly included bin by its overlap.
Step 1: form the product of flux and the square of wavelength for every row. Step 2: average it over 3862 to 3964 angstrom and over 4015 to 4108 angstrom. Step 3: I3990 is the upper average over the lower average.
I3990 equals 1.4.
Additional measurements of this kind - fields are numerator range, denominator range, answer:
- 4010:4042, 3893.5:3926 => 1.32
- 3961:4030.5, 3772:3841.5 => 1.39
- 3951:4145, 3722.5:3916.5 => 1.40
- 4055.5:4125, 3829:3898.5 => 1.48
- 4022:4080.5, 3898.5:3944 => 1.40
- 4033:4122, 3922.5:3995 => 1.34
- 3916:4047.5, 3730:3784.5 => 1.41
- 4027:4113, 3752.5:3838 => 1.56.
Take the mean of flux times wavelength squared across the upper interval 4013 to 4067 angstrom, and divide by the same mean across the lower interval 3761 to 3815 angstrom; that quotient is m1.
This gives 1.53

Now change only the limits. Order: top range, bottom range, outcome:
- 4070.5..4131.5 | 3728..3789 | 1.53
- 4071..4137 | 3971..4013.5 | 1.08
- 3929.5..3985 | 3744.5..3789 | 1.15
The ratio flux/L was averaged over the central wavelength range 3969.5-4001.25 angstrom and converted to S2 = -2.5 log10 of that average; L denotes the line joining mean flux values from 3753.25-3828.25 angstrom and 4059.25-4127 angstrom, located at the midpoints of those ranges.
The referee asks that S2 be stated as 0.021 mag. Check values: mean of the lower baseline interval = 9.17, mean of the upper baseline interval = 11.9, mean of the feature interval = 10.7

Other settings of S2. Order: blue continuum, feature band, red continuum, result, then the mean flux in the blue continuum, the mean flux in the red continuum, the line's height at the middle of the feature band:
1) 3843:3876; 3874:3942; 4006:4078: 0.18 mag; 10.2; 12.7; 10.9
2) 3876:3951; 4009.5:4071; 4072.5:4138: -0.16 mag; 9.38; 11.8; 11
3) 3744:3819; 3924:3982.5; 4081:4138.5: 0.15 mag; 9.02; 11.7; 10.4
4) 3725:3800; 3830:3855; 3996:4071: 0.27 mag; 9.4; 12.7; 10.4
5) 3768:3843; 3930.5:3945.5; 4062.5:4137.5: 0.26 mag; 8.91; 11.9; 10.3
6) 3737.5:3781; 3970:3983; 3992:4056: 0.30 mag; 8.41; 12.7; 11.9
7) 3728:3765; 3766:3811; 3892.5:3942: -0.05 mag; 8.81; 9.55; 8.99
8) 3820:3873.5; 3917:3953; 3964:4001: 0.05 mag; 9.09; 10.2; 9.83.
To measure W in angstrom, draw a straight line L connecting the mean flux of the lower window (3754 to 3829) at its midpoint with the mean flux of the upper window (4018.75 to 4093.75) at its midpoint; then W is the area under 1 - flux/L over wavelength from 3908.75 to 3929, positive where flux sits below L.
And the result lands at 0.3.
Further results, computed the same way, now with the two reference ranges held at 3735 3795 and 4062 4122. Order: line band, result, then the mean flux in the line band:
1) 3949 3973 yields 2.9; 9.28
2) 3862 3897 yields 1.0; 9.48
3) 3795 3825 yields -0.8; 9.3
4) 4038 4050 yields -1.1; 12.4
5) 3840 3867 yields -0.8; 9.8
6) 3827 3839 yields 2.6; 7.25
